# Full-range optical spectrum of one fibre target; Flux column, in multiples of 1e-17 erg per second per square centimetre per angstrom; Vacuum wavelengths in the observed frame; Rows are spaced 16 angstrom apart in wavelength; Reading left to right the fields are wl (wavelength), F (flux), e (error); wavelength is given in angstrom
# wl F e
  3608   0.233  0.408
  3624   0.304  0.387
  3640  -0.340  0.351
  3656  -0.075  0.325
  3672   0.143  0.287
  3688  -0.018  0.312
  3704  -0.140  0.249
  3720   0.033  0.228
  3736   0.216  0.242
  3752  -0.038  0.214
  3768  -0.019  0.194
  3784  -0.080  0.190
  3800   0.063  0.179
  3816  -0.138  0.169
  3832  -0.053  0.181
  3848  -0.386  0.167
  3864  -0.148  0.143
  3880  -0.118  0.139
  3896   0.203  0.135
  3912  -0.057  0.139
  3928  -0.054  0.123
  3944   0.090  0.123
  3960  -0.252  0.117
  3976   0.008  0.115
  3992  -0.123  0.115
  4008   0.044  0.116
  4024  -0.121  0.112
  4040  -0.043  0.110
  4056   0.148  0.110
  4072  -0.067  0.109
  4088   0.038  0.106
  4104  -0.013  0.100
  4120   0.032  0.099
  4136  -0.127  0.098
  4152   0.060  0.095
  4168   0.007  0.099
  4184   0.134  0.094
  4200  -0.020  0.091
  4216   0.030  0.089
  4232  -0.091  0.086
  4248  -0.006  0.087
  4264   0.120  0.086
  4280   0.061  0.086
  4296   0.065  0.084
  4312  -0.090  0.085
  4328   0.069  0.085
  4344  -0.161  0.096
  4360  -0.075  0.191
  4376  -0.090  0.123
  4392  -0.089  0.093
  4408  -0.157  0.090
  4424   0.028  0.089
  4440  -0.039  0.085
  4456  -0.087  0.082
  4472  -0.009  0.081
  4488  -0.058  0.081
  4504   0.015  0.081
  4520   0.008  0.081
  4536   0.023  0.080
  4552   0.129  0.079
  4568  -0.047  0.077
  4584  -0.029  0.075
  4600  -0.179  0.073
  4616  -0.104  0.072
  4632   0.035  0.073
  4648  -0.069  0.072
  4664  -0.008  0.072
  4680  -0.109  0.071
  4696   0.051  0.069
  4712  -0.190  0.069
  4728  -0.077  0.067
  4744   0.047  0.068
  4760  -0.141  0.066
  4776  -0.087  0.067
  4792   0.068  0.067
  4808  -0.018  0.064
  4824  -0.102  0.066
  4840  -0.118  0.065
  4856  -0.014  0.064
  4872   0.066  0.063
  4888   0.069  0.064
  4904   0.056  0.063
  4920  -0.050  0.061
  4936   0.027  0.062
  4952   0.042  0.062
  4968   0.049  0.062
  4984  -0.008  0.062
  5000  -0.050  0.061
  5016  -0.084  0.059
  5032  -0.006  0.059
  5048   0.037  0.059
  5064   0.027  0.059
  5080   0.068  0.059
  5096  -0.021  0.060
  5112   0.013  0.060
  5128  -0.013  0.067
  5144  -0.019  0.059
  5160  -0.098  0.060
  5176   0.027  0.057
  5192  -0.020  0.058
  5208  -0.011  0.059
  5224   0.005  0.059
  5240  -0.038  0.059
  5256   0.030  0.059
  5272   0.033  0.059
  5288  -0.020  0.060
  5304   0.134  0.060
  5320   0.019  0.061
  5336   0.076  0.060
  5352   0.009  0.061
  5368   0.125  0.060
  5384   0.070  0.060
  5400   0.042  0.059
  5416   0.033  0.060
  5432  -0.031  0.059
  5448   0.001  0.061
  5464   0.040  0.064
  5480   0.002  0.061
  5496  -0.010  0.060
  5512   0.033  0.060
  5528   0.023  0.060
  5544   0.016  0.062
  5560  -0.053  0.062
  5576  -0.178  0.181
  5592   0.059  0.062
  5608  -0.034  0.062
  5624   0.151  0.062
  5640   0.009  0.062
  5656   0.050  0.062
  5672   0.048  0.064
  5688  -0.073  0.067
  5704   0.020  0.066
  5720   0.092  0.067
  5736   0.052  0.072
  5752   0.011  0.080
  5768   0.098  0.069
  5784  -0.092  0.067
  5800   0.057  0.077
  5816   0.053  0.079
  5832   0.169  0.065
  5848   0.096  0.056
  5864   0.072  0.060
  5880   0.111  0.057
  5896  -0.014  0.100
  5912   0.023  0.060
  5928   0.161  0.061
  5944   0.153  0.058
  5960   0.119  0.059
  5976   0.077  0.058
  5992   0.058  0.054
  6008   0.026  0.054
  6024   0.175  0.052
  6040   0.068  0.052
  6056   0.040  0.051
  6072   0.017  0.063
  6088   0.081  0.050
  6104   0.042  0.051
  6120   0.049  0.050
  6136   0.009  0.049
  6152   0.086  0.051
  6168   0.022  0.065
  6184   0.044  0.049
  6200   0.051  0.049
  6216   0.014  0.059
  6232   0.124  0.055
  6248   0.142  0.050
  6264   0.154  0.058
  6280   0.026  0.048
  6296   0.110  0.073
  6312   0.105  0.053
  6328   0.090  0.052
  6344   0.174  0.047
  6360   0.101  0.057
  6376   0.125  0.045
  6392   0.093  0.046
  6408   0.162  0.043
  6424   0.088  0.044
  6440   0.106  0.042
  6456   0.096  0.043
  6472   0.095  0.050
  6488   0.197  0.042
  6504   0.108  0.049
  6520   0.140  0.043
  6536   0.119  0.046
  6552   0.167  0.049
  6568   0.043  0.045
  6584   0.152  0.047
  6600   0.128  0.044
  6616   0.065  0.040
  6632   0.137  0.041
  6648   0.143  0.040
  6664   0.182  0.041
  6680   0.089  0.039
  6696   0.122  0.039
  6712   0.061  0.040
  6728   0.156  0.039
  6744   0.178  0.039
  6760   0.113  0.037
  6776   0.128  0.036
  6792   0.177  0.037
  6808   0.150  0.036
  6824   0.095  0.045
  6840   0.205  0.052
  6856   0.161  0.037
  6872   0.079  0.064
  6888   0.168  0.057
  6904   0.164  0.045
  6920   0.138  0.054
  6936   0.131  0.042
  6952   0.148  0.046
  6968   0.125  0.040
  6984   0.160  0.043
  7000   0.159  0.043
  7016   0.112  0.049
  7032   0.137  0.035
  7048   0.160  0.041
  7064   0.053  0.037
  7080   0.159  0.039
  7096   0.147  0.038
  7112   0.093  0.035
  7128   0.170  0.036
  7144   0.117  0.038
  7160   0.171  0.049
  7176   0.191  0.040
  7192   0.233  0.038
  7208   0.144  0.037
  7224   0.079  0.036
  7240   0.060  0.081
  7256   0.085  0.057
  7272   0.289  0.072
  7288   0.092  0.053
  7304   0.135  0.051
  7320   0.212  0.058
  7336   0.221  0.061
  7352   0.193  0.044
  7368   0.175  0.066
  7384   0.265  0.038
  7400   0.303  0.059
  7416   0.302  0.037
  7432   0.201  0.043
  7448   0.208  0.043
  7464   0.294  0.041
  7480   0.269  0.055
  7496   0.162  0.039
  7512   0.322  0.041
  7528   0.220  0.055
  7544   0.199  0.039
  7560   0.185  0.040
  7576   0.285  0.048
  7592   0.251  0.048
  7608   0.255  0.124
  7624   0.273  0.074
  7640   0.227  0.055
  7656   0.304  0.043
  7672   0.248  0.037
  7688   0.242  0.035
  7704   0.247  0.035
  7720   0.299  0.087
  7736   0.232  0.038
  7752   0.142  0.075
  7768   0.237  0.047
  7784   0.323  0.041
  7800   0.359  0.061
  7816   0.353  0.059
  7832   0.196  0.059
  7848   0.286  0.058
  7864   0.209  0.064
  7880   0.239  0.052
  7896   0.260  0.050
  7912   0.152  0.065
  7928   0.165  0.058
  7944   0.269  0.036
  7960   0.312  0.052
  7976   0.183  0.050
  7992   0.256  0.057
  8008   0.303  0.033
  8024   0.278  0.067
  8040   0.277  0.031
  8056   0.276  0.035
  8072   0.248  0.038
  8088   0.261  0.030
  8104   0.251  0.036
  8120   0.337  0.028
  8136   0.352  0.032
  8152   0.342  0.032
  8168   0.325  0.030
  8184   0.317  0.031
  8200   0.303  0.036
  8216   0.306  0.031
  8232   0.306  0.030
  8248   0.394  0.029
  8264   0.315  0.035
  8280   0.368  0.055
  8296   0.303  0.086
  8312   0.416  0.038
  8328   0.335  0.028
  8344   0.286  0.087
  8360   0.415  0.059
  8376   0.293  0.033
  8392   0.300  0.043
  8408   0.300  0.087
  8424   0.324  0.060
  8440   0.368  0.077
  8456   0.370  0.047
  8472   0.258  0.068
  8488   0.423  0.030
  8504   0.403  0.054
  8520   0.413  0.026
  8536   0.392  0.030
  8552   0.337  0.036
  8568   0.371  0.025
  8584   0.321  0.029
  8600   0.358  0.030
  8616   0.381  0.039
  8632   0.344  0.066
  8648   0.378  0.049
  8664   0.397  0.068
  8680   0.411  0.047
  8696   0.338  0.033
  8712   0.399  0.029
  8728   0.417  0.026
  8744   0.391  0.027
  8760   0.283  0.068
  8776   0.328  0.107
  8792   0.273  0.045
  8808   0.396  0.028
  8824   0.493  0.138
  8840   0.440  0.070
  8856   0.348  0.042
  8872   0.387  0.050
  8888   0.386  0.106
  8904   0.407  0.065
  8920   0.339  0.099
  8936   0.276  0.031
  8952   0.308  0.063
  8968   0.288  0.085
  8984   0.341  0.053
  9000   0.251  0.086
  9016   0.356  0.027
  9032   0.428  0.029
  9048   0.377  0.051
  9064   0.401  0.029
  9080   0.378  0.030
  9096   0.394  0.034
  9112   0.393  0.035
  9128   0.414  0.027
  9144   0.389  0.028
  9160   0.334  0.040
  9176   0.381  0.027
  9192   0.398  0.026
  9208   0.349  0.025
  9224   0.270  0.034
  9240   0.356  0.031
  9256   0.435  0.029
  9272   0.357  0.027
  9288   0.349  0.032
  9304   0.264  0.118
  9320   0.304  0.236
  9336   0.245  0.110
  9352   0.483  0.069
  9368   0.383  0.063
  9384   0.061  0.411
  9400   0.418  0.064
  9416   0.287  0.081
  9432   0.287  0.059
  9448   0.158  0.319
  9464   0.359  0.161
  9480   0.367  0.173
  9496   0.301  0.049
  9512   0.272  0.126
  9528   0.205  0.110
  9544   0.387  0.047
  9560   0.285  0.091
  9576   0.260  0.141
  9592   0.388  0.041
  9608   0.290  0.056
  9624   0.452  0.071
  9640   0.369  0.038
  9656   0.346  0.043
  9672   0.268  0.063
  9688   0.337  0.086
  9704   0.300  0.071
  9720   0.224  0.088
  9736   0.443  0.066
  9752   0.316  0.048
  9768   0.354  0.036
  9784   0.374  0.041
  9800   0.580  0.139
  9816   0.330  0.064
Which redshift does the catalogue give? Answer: 0.838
